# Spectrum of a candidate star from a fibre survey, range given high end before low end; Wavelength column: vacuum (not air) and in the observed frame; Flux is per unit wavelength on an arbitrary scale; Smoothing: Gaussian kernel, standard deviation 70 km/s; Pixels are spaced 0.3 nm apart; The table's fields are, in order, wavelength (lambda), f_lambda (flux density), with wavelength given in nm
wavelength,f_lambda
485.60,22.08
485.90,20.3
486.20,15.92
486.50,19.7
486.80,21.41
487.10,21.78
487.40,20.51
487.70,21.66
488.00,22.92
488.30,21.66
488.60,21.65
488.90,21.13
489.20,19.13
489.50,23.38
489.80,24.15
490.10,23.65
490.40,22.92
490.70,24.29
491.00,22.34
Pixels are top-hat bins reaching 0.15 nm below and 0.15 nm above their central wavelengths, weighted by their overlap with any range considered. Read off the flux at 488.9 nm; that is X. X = 21.13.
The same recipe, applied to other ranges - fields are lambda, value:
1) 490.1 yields 23.65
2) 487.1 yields 21.78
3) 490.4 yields 22.92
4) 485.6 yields 22.08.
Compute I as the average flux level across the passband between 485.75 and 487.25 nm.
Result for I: 19.8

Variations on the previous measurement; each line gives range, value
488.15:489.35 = 20.9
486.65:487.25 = 21.6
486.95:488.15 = 21.7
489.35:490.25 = 23.7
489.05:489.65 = 21.3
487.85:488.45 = 22.3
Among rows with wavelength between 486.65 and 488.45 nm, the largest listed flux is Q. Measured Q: 22.92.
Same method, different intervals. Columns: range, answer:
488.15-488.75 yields 21.66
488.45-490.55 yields 24.15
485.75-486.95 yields 21.41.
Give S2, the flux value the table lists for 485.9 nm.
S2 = 20.3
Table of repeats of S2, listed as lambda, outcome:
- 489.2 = 19.13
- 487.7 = 21.66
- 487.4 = 20.51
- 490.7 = 24.29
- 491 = 22.34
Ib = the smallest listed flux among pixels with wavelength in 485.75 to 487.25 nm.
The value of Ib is 15.92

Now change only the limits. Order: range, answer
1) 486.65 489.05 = 20.51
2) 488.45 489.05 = 21.13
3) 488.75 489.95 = 19.13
